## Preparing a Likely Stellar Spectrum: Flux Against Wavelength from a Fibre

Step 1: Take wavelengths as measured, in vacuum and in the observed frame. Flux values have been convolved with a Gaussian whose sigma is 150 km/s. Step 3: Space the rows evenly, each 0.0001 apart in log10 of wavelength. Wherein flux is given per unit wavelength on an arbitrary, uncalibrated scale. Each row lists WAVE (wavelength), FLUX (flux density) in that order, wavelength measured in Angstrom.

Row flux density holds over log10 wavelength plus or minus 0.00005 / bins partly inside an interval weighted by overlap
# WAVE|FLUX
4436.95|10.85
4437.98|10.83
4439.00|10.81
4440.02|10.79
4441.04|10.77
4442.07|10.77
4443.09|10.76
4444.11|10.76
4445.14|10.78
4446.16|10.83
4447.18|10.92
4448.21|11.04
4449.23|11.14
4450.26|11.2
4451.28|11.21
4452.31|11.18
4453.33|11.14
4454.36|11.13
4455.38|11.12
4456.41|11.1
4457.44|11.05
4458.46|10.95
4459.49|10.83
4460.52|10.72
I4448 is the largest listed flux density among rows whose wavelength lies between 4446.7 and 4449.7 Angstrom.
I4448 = 11.14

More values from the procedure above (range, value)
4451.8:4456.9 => 11.18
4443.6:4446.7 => 10.83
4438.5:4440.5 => 10.81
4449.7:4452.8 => 11.21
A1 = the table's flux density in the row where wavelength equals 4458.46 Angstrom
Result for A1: 10.95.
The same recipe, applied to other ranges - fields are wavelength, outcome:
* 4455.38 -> 11.12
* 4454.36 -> 11.13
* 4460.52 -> 10.72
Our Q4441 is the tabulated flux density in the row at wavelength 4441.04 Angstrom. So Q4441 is 10.77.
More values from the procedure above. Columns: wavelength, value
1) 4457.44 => 11.05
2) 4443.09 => 10.76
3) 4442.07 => 10.77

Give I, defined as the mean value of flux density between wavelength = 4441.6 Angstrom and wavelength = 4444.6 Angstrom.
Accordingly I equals 10.8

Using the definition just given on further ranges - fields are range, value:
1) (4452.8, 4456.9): 11.1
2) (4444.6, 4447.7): 10.8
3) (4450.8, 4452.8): 11.2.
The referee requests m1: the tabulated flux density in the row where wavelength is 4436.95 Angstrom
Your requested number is 10.85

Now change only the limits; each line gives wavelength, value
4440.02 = 10.79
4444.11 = 10.76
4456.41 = 11.1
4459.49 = 10.83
